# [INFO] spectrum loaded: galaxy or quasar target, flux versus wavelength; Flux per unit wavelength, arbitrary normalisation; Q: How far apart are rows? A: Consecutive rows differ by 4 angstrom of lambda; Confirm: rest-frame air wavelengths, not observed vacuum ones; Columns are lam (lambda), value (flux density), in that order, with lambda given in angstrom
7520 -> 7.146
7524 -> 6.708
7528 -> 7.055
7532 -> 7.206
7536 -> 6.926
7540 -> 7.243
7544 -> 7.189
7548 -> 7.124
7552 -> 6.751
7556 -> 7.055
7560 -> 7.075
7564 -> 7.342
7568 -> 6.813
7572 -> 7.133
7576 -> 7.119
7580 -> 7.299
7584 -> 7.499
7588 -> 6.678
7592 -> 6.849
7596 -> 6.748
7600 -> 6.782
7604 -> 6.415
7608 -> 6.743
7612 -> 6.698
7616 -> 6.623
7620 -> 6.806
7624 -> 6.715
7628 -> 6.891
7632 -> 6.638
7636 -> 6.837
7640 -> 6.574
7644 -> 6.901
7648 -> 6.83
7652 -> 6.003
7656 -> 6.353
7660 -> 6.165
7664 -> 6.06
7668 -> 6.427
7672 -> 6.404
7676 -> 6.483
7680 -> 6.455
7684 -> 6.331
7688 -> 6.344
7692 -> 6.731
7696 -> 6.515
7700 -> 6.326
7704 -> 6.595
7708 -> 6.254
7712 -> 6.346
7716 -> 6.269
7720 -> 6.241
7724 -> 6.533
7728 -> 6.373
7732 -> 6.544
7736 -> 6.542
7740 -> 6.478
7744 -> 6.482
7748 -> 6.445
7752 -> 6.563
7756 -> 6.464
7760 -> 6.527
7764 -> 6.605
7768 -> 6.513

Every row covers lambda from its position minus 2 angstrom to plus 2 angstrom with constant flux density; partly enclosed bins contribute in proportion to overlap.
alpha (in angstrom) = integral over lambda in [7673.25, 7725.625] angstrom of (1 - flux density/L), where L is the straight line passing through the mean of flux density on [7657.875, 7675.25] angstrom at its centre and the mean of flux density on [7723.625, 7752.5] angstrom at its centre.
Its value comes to -0.3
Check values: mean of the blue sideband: 6.28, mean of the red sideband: 6.49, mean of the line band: 6.42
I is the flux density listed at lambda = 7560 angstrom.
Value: 7.075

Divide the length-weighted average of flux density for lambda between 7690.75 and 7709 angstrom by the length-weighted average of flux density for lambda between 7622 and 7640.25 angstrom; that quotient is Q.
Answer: 0.96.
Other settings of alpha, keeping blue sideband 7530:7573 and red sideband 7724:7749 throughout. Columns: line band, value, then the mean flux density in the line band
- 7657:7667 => 0.8 angstrom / 6.17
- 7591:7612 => 0.7 angstrom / 6.7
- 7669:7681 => 0.4 angstrom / 6.45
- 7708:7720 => 0.5 angstrom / 6.29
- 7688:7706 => 0.2 angstrom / 6.52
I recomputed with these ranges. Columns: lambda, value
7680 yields 6.455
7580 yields 7.299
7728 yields 6.373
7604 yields 6.415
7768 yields 6.513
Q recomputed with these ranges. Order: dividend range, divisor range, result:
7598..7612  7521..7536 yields 0.95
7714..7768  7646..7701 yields 1.01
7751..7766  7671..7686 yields 1.02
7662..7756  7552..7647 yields 0.93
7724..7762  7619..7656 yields 0.97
